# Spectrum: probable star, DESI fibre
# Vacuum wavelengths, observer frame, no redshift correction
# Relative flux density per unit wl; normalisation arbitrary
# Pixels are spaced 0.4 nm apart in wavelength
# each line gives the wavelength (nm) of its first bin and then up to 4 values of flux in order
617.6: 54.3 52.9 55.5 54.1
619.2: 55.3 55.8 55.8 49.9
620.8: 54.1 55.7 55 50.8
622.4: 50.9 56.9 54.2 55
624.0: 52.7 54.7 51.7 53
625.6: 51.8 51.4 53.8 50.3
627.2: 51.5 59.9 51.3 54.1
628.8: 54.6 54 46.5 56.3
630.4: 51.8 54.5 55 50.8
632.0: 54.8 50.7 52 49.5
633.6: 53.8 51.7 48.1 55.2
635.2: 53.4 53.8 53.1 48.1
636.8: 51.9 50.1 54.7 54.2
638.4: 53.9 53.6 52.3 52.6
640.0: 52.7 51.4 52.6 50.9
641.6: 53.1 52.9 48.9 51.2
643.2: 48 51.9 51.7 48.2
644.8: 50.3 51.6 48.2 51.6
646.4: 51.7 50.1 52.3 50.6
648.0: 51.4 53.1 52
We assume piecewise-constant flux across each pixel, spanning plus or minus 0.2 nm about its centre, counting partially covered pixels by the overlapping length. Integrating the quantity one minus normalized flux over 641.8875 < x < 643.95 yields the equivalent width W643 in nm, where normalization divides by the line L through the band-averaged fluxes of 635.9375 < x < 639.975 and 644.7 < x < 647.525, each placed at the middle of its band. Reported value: 0.04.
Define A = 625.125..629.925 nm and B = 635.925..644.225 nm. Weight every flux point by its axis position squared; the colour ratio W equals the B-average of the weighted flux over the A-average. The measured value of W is 1.02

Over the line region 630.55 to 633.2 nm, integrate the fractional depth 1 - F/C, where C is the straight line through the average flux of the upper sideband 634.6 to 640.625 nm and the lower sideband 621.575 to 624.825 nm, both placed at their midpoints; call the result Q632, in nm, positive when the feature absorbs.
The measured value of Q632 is 0.02 nm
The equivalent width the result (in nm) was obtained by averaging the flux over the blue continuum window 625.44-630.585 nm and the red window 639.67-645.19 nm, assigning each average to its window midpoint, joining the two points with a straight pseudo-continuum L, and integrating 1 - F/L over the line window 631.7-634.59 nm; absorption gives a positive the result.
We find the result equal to 0.04 nm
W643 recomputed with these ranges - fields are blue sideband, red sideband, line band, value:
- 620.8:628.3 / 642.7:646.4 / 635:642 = -0.17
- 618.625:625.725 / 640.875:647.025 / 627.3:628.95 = -0.06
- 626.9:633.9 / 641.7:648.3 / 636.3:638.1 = 0.00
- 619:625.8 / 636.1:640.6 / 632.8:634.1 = 0.03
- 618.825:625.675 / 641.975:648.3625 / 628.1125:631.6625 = -0.03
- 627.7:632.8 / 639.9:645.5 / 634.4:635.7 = -0.03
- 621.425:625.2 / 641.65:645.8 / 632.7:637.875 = -0.03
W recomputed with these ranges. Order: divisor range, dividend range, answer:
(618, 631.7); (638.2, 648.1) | 1.02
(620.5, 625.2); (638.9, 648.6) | 1.02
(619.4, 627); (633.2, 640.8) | 1.03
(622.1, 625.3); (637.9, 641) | 1.04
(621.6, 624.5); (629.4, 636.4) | 1.01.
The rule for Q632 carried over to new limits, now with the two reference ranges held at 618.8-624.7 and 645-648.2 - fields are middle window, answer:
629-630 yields 0.03 nm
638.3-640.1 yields -0.04 nm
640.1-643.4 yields 0.02 nm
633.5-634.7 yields 0.03 nm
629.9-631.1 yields -0.03 nm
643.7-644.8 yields 0.02 nm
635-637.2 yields 0.02 nm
